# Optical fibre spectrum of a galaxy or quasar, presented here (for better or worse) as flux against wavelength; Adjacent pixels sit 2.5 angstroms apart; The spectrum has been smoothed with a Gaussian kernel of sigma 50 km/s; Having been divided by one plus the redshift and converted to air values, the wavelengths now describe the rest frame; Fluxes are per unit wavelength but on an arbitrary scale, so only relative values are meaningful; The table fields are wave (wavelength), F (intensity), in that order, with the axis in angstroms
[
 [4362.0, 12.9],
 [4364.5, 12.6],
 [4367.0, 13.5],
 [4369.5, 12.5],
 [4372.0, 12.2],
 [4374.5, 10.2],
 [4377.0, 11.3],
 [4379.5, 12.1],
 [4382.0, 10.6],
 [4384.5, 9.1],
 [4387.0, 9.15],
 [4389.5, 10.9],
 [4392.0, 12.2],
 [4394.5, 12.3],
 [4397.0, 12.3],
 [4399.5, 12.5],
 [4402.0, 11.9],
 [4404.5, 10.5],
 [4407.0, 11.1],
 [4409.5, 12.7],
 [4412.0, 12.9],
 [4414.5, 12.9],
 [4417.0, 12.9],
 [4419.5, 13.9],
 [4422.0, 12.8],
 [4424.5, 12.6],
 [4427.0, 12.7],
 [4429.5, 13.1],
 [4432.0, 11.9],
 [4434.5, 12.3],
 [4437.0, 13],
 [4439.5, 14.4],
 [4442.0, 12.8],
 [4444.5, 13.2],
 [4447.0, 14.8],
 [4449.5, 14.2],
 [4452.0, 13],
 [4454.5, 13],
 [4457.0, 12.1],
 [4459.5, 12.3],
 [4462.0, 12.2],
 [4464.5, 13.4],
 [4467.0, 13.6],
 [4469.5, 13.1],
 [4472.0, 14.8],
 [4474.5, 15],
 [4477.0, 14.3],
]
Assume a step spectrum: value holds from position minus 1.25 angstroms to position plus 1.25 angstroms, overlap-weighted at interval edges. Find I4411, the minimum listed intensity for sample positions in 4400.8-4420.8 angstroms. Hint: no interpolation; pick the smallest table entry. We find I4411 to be 10.5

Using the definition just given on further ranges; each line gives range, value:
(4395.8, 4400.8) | 12.3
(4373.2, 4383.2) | 10.2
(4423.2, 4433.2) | 11.9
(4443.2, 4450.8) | 13.2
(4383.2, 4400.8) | 9.1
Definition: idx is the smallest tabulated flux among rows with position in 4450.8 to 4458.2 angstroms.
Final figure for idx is 12.1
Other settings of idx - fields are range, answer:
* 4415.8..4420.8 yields 12.9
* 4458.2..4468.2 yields 12.2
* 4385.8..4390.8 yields 9.15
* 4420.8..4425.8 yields 12.6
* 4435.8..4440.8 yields 13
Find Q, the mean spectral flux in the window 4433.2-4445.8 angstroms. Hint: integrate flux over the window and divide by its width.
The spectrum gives 13.1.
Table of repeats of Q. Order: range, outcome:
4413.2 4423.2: 13.1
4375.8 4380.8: 11.7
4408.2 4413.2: 12.8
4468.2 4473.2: 13.9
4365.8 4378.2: 11.9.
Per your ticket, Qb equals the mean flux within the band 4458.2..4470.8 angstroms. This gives 12.9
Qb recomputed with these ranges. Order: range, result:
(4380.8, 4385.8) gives 9.84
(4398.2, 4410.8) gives 11.7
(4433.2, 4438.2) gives 12.6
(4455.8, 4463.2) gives 12.2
